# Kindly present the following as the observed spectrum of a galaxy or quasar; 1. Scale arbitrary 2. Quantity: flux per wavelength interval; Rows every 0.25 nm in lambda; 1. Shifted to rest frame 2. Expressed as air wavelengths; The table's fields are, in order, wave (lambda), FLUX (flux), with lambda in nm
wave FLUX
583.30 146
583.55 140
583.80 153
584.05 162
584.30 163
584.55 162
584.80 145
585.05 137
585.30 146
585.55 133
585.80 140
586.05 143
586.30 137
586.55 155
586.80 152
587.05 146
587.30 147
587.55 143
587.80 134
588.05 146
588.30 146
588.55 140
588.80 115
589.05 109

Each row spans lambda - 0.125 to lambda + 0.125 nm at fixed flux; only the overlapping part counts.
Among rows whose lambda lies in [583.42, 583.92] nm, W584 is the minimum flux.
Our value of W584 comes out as 140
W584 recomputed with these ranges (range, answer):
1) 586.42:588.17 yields 134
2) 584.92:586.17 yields 133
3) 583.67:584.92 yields 145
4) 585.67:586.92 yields 137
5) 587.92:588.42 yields 146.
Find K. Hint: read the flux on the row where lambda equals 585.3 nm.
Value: 146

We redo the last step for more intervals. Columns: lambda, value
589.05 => 109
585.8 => 140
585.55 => 133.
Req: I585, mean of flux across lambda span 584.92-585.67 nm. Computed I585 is 139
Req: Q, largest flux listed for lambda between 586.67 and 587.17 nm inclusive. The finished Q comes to 152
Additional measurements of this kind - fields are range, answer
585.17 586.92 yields 155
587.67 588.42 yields 146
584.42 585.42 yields 162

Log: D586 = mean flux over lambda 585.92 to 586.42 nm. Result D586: 140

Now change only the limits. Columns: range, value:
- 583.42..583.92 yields 146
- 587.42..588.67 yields 142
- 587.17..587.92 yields 141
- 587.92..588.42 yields 146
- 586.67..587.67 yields 147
